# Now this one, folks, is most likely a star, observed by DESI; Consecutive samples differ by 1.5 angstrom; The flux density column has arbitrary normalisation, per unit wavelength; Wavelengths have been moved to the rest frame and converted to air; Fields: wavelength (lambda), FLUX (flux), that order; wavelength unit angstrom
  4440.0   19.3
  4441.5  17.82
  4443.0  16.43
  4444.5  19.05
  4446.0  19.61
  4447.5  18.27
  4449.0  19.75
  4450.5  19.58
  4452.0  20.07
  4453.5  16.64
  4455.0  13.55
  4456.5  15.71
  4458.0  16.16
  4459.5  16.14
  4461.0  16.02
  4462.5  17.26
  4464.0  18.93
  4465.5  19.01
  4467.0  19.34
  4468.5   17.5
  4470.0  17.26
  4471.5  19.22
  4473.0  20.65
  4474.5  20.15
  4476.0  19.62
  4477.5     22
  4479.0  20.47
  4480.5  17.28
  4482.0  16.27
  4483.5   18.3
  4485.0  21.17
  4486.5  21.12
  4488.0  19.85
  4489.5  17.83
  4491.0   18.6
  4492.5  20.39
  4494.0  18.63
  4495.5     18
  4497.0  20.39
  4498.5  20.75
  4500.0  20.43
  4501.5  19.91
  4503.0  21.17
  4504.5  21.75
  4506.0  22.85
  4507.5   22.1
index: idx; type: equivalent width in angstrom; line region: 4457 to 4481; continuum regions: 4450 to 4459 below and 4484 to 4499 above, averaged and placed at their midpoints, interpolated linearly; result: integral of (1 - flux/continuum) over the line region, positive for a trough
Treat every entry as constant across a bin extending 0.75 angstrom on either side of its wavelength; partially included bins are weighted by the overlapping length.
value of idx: -0.8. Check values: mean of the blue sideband 16.9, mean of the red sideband 19.6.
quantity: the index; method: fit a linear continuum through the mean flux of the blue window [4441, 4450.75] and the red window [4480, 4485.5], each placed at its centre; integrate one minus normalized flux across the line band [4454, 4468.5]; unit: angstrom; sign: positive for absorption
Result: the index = 1.2 angstrom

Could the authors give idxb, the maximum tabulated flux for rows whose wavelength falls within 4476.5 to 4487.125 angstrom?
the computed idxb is 22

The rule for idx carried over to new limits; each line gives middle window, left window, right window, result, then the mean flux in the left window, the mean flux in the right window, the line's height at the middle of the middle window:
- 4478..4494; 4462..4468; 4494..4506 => 0.4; 18.6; 20.4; 19.7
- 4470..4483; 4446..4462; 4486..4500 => -0.5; 17.3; 19.5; 18.6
